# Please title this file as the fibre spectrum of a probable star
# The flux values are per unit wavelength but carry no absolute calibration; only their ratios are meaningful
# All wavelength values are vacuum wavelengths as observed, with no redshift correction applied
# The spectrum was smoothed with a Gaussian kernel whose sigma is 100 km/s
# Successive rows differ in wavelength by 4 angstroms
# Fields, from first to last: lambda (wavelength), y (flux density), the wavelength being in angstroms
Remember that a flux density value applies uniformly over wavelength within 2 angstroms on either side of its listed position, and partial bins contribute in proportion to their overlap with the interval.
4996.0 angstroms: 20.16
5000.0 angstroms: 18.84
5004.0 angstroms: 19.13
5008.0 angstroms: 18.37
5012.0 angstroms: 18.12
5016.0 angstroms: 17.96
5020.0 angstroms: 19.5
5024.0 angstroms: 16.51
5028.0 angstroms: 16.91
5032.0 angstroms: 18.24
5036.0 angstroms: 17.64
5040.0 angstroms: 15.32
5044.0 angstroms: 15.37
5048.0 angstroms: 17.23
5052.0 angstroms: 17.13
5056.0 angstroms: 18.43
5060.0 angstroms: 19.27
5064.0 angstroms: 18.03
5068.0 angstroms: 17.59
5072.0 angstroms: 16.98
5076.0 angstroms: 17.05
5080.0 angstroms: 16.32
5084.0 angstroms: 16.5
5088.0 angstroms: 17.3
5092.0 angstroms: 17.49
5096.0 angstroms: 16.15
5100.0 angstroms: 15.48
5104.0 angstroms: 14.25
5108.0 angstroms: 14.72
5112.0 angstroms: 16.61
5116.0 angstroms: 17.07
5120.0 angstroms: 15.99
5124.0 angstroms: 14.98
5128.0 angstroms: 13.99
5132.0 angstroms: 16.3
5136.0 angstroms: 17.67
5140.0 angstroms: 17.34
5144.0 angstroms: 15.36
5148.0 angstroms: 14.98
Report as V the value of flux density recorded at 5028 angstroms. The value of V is 16.91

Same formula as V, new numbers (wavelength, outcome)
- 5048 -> 17.23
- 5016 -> 17.96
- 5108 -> 14.72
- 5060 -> 19.27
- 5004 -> 19.13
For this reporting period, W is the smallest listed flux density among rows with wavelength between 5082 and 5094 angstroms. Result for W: 16.5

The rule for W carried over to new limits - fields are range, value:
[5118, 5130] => 13.99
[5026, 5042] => 15.32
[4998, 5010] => 18.37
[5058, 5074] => 16.98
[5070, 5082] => 16.32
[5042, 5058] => 15.37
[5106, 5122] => 14.72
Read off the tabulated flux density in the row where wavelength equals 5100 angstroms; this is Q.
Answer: 15.48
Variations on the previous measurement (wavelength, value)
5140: 17.34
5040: 15.32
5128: 13.99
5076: 17.05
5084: 16.5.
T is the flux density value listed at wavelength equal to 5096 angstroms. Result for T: 16.15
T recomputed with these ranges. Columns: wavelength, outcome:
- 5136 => 17.67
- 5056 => 18.43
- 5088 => 17.3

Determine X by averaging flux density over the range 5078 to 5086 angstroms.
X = 16.4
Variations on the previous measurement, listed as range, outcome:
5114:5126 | 16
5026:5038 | 17.6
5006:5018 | 18.2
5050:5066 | 18.2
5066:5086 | 16.9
